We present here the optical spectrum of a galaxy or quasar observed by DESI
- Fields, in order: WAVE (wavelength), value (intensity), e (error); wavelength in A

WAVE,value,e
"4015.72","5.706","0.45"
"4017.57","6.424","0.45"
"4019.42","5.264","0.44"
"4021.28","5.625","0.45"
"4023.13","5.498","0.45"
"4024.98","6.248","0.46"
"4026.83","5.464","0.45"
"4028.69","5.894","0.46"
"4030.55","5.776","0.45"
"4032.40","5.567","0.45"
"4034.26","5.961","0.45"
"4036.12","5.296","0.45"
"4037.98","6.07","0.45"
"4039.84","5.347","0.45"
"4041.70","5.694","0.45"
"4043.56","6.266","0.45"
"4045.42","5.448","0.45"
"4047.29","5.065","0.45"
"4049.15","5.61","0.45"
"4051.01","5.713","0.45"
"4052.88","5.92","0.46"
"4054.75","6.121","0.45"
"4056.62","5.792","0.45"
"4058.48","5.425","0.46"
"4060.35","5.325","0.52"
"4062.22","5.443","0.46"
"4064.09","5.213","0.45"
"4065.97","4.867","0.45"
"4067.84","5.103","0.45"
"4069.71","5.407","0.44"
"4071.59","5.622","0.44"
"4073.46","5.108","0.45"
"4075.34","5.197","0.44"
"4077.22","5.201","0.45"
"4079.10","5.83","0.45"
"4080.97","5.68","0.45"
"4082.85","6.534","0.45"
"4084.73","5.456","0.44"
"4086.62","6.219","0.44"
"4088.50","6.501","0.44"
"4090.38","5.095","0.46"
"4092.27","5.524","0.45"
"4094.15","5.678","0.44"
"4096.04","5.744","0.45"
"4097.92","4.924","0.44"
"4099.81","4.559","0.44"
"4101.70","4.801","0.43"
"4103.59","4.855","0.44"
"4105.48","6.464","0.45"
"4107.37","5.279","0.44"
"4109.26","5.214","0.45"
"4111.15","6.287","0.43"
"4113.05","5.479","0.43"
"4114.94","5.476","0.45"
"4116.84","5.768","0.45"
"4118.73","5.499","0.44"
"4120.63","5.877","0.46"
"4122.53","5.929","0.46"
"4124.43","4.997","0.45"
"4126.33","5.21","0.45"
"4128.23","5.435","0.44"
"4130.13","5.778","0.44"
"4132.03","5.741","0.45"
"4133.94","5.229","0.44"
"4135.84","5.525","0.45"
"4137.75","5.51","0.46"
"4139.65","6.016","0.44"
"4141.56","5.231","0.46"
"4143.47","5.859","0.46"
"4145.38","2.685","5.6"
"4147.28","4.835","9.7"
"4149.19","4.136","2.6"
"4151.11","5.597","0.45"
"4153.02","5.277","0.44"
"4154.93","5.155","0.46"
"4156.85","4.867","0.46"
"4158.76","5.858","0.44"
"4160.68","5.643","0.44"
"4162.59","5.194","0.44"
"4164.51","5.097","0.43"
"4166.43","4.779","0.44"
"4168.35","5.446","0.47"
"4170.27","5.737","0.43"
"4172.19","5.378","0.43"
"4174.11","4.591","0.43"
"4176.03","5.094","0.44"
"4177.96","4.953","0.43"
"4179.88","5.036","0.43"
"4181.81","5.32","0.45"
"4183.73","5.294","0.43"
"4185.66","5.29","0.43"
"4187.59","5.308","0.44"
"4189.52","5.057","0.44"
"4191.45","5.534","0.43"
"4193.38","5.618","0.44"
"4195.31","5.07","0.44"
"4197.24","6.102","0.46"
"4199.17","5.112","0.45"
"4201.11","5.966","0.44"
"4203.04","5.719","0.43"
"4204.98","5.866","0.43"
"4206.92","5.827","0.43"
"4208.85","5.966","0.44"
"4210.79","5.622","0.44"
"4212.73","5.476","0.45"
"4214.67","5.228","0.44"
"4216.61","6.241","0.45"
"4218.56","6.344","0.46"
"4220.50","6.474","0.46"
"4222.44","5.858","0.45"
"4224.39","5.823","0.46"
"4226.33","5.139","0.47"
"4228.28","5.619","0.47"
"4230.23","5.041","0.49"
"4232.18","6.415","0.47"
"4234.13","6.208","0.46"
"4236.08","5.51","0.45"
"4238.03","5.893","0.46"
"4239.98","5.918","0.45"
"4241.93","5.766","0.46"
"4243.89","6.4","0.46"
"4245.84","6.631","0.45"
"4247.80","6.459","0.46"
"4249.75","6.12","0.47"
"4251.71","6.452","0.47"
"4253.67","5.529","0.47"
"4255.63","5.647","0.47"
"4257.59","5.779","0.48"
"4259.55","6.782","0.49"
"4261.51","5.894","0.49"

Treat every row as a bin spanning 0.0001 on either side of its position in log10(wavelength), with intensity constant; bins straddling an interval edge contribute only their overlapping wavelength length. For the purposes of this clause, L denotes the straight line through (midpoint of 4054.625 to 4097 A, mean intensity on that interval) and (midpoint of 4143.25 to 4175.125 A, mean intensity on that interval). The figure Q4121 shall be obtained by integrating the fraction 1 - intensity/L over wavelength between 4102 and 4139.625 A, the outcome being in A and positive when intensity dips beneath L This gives -1.9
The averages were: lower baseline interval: 5.56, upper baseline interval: 5.05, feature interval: 5.55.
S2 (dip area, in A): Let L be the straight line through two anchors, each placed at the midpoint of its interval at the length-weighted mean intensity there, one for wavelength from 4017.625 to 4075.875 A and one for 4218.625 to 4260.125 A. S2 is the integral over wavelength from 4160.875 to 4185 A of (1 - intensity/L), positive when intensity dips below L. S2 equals 2.73 A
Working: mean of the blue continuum 5.57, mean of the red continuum 5.98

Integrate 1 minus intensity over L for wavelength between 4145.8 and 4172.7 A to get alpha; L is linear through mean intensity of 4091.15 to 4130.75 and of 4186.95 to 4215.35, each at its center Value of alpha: 1.75 A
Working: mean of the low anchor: 5.46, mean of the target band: 5.16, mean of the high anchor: 5.57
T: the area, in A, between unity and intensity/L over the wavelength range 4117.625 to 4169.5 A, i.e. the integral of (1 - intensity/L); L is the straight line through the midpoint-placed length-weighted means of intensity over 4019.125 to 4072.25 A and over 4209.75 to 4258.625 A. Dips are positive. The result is 4.29 A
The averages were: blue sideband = 5.59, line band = 5.28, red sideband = 5.9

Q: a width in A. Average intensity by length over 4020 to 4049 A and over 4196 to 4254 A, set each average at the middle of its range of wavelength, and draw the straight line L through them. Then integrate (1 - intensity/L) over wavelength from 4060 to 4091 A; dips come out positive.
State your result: 1.1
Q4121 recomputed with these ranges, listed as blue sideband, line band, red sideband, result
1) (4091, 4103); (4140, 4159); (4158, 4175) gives 1.16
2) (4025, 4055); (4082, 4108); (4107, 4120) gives 0.36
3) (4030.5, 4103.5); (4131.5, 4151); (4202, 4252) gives 2.13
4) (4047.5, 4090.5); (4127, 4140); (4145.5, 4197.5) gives -0.60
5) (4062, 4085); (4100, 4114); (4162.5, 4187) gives -0.23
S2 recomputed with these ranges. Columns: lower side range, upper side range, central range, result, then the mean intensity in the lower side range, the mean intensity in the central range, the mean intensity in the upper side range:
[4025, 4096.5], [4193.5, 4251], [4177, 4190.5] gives 1.44 A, 5.62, 5.18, 5.86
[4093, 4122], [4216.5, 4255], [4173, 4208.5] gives 2.56 A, 5.47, 5.39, 5.98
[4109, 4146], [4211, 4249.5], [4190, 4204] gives 0.49 A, 5.46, 5.57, 5.92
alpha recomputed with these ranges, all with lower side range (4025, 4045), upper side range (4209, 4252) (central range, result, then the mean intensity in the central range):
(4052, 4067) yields 0.7 A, 5.51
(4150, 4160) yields 0.9 A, 5.34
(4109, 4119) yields 0.3 A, 5.66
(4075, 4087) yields 0.1 A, 5.73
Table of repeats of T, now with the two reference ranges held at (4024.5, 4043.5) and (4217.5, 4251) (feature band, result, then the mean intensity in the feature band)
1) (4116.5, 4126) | 0.44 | 5.58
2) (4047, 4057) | 0.04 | 5.74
